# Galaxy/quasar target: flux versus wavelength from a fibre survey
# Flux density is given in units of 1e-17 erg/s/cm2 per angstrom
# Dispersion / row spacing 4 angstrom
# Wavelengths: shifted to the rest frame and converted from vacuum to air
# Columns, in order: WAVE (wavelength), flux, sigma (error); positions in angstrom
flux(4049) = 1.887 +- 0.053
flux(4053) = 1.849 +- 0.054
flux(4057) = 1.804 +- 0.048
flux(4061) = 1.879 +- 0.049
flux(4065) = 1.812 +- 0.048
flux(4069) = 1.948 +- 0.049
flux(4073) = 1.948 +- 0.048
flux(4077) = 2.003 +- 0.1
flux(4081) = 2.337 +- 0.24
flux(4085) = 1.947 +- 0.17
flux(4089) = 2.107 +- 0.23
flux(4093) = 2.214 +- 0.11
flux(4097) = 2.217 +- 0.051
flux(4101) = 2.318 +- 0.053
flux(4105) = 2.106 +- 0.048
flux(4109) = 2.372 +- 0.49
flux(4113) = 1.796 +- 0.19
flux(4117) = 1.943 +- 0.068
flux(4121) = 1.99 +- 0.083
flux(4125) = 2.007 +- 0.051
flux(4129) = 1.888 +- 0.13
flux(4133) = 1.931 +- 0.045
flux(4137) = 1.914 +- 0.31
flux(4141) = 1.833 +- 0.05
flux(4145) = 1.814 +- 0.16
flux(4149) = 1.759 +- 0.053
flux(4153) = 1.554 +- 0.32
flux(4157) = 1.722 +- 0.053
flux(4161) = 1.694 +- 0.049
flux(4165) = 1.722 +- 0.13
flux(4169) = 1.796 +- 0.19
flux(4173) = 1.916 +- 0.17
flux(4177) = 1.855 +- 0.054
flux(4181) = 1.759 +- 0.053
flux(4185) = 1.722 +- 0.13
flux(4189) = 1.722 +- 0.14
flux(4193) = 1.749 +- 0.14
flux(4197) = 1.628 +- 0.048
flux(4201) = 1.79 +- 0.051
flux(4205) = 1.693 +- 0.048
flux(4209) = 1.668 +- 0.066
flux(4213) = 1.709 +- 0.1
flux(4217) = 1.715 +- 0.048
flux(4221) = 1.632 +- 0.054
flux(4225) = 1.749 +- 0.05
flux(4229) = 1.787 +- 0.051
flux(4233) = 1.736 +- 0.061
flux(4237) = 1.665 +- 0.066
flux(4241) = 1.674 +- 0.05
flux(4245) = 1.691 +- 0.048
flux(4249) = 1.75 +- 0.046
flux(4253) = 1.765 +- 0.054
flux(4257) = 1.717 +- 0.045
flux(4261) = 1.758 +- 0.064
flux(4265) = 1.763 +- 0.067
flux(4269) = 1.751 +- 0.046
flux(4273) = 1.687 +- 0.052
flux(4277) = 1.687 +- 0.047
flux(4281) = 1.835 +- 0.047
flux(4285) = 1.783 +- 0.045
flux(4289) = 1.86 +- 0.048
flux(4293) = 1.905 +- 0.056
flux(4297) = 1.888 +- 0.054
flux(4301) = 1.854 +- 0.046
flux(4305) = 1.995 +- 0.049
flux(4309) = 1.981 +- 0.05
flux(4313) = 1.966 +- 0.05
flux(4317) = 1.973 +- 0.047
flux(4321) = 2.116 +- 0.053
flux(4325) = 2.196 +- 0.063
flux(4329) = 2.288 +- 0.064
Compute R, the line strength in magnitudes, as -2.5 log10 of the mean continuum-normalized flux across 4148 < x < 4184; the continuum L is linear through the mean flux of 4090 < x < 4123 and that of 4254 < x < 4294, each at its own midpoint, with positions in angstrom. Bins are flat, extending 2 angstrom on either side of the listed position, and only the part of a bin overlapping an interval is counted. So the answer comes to 0.14 mag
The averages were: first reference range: 2.12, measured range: 1.75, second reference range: 1.77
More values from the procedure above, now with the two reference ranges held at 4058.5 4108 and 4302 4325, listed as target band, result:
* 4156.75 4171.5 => 0.18 mag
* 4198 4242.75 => 0.19 mag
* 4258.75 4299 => 0.13 mag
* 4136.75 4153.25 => 0.16 mag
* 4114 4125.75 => 0.06 mag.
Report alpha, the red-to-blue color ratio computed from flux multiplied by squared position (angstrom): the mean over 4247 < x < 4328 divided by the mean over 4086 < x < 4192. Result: 1.1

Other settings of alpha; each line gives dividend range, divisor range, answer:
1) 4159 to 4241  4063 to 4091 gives 0.91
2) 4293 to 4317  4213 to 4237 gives 1.17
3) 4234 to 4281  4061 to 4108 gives 0.90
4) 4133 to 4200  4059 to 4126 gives 0.89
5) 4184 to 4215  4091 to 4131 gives 0.86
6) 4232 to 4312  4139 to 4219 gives 1.08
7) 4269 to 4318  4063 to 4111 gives 0.97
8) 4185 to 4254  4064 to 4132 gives 0.88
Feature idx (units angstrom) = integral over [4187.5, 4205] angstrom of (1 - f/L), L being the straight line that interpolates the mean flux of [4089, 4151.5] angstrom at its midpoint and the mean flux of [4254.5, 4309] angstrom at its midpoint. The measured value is 1.8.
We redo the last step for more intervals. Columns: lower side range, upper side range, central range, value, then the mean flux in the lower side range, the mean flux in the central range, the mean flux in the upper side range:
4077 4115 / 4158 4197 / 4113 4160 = 2.72 angstrom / 2.15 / 1.84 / 1.76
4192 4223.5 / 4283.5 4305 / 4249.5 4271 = 0.63 angstrom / 1.7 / 1.75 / 1.87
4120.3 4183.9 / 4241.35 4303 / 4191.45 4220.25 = 1.53 angstrom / 1.82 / 1.7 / 1.78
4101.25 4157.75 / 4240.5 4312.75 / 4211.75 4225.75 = 1.15 angstrom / 1.92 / 1.7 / 1.8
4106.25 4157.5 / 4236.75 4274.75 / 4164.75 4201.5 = 1.16 angstrom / 1.89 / 1.77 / 1.72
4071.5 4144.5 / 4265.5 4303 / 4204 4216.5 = 1.39 angstrom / 2.04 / 1.69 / 1.8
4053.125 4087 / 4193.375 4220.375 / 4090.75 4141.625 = -4.82 angstrom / 1.95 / 2.05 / 1.7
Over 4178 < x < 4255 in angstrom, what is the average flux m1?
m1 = 1.72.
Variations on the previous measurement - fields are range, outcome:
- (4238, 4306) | 1.78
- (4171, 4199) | 1.76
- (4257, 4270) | 1.75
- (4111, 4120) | 1.88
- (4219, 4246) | 1.71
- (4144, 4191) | 1.75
